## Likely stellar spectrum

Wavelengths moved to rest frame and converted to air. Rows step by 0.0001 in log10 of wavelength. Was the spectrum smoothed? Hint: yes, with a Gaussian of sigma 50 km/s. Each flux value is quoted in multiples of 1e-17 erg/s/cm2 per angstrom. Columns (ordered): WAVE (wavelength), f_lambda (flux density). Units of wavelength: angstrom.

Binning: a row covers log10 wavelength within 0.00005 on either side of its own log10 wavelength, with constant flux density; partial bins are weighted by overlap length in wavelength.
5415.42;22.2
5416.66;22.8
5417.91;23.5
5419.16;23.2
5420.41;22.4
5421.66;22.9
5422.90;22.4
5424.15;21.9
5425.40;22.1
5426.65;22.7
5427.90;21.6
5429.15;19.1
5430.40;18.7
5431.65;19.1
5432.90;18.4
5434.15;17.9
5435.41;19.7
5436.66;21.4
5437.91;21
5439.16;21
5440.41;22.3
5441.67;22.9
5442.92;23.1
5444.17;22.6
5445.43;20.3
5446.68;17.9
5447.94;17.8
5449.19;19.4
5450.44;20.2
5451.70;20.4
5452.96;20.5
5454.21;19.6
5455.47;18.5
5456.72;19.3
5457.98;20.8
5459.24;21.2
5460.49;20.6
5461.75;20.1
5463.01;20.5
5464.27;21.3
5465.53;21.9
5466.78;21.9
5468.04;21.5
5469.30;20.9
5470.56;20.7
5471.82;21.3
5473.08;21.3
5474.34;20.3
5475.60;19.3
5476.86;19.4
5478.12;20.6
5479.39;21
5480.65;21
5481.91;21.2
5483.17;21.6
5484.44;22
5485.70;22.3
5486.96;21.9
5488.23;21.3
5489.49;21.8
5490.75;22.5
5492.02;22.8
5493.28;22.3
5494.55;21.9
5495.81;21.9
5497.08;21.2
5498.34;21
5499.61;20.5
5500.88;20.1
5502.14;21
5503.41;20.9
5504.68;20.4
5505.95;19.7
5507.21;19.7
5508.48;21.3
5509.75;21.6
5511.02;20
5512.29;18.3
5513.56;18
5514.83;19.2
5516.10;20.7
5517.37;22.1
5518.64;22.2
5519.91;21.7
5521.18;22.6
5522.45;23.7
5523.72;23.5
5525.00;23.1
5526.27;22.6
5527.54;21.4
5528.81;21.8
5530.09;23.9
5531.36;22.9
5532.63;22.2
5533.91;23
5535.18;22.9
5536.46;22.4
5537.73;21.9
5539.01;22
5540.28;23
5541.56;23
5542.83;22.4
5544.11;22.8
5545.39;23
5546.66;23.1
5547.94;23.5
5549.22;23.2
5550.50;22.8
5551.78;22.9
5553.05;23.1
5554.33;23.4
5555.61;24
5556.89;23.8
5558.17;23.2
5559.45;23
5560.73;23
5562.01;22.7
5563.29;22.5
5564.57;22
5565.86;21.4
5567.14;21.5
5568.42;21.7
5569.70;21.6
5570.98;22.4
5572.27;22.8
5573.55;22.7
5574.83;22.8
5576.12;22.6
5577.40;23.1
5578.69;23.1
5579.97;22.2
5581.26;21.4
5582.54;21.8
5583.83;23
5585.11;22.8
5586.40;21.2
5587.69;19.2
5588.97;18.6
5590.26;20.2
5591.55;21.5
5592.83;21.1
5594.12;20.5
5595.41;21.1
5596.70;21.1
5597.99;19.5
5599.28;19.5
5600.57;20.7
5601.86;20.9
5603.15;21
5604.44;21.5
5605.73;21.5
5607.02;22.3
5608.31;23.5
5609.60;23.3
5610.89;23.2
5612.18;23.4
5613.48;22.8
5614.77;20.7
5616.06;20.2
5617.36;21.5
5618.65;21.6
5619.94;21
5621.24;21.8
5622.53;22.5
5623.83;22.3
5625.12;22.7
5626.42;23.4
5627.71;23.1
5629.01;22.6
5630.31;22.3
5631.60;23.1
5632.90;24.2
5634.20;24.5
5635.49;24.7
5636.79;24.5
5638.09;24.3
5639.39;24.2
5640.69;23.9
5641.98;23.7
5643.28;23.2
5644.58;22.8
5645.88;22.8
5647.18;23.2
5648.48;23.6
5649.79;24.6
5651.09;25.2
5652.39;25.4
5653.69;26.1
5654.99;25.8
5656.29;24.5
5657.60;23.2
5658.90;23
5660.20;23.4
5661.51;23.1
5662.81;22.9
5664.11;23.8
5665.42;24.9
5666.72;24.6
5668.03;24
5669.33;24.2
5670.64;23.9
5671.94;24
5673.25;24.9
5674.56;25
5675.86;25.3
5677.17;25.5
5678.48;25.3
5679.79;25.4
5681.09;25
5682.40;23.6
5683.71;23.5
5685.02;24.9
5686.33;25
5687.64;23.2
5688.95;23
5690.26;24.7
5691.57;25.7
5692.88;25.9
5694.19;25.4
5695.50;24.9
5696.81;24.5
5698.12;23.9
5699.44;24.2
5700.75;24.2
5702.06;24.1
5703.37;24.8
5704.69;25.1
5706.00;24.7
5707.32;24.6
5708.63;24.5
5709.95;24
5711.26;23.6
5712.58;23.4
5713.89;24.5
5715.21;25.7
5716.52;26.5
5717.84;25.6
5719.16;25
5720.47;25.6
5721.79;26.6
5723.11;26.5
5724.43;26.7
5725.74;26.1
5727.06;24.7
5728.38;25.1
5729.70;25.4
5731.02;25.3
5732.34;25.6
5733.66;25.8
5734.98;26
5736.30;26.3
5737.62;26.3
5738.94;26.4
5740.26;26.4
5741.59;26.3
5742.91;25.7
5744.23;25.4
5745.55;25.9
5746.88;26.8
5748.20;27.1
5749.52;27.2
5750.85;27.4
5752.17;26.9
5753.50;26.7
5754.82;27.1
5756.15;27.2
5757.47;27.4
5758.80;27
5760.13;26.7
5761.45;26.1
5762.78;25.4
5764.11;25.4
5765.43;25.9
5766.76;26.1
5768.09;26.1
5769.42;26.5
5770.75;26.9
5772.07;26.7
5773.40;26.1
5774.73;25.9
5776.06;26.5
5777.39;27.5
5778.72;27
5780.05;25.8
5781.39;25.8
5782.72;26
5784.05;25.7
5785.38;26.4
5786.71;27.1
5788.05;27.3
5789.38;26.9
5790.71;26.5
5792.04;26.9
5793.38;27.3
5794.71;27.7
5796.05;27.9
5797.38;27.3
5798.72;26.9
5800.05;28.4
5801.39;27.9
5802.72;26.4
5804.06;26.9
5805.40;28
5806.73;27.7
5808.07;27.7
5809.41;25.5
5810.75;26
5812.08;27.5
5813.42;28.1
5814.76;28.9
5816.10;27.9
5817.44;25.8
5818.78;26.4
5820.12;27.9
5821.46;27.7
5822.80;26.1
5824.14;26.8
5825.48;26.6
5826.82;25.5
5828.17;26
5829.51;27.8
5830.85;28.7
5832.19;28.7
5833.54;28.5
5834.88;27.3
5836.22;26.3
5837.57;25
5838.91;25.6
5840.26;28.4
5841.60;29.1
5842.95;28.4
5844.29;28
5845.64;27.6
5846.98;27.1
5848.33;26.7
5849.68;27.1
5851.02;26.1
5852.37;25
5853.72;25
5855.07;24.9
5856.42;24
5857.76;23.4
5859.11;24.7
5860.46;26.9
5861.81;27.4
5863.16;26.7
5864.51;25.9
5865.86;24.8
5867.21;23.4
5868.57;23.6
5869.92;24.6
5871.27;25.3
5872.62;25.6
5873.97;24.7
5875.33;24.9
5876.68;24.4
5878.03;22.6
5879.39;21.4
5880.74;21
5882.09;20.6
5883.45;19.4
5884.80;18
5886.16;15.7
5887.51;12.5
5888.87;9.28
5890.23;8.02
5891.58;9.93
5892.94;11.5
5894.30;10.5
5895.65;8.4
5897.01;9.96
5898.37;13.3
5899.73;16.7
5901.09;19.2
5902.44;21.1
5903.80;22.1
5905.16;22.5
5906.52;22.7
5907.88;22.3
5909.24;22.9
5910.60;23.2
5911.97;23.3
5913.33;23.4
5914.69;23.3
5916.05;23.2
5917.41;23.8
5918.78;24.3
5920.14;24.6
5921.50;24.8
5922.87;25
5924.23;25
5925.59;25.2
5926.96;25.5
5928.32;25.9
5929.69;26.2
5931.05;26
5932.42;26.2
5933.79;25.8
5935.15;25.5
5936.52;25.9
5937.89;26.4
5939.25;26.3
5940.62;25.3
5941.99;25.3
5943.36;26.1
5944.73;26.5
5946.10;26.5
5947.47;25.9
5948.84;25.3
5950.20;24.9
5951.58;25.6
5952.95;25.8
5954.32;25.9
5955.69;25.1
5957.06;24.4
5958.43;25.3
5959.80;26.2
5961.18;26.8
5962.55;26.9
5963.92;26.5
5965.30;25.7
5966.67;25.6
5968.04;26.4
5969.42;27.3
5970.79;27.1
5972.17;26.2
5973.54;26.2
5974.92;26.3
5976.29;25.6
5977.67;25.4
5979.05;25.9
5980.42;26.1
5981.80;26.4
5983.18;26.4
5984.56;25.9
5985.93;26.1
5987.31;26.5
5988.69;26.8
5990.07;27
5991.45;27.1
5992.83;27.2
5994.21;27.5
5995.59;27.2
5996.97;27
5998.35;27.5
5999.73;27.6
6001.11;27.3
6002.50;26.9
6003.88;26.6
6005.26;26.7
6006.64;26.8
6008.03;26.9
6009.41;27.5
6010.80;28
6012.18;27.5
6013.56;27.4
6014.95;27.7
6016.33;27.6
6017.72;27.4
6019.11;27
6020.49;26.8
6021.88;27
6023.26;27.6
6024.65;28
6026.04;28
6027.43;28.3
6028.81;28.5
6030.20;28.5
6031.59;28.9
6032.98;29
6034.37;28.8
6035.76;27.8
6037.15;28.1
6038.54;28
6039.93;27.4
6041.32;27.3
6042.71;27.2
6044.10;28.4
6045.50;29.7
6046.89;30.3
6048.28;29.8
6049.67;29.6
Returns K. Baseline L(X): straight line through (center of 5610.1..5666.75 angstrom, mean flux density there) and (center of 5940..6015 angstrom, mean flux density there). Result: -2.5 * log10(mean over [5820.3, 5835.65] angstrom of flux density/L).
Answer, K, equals -0.09 mag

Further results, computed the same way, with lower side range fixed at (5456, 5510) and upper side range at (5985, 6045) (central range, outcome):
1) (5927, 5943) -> 0.03 mag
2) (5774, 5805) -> -0.09 mag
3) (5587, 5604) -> 0.10 mag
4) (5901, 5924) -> 0.14 mag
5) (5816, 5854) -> -0.07 mag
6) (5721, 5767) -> -0.09 mag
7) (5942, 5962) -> 0.04 mag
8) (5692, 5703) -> -0.05 mag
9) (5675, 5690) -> -0.05 mag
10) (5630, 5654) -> -0.05 mag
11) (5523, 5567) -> -0.05 mag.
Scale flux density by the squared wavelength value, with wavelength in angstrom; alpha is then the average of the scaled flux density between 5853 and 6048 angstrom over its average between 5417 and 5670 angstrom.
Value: 1.30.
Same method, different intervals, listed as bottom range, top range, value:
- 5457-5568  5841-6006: 1.28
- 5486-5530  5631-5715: 1.21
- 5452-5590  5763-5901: 1.26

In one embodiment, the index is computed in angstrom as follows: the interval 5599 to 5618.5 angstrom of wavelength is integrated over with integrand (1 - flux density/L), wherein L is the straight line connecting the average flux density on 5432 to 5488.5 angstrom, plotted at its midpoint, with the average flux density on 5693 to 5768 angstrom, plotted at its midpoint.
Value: 1.4 angstrom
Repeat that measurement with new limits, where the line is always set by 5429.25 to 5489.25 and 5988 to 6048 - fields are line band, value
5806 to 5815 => -0.8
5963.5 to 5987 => 0.8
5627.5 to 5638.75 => -0.5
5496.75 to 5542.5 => -0.4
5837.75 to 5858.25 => -0.7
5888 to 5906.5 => 8.4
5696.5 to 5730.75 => -1.7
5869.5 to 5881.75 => 1.0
